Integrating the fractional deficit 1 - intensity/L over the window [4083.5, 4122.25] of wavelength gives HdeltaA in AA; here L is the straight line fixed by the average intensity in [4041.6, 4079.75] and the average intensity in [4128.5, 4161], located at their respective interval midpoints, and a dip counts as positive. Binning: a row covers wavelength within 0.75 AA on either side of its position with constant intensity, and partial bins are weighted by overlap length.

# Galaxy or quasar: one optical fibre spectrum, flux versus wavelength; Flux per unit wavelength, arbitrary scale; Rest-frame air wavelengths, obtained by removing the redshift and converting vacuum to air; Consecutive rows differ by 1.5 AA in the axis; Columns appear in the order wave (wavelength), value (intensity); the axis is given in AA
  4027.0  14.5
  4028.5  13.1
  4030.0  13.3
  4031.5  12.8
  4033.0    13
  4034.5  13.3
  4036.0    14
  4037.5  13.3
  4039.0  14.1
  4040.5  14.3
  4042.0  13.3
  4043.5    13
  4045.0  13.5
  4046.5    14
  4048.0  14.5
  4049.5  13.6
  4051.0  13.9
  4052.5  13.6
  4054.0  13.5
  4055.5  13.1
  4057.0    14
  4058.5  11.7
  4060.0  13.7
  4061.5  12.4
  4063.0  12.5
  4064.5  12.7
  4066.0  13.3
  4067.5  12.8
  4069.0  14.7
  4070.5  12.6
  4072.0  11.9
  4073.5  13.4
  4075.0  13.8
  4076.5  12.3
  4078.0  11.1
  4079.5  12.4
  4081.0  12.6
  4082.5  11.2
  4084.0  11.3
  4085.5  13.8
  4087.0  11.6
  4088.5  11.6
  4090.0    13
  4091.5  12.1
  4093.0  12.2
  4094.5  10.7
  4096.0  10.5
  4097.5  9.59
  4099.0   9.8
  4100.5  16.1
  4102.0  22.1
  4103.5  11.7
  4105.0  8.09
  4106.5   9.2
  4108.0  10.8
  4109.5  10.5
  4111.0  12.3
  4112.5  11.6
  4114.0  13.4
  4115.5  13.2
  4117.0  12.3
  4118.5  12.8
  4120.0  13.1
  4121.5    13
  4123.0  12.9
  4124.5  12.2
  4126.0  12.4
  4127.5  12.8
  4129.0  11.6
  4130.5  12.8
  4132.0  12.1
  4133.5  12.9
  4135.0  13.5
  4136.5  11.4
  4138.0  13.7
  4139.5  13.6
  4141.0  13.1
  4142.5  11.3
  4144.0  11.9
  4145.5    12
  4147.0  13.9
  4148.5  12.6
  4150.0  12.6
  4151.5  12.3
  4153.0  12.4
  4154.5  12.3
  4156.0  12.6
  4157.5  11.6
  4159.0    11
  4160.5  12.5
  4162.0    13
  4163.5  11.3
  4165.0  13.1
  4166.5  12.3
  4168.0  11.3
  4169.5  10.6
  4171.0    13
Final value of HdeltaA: 1.86 AA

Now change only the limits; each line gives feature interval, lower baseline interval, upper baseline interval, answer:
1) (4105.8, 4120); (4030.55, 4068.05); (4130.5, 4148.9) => 1.1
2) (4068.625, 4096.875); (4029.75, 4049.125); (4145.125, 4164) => 1.9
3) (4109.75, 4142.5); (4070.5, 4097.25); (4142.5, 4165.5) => -1.2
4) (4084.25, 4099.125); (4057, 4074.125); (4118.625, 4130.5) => 1.4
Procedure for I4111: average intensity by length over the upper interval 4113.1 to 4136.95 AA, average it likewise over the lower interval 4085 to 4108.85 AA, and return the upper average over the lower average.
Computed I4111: 1.05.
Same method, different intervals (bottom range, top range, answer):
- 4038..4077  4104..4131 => 0.90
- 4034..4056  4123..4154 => 0.92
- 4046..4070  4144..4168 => 0.92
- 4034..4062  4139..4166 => 0.92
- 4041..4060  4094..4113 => 0.87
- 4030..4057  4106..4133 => 0.90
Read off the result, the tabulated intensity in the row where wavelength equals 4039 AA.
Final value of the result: 14.1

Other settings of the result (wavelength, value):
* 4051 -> 13.9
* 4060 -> 13.7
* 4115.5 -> 13.2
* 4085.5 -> 13.8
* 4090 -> 13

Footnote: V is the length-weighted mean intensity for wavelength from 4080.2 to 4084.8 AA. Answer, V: 11.7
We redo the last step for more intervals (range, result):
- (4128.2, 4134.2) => 12.3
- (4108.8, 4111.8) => 11.4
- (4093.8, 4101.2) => 11.3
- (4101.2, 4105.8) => 13.9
